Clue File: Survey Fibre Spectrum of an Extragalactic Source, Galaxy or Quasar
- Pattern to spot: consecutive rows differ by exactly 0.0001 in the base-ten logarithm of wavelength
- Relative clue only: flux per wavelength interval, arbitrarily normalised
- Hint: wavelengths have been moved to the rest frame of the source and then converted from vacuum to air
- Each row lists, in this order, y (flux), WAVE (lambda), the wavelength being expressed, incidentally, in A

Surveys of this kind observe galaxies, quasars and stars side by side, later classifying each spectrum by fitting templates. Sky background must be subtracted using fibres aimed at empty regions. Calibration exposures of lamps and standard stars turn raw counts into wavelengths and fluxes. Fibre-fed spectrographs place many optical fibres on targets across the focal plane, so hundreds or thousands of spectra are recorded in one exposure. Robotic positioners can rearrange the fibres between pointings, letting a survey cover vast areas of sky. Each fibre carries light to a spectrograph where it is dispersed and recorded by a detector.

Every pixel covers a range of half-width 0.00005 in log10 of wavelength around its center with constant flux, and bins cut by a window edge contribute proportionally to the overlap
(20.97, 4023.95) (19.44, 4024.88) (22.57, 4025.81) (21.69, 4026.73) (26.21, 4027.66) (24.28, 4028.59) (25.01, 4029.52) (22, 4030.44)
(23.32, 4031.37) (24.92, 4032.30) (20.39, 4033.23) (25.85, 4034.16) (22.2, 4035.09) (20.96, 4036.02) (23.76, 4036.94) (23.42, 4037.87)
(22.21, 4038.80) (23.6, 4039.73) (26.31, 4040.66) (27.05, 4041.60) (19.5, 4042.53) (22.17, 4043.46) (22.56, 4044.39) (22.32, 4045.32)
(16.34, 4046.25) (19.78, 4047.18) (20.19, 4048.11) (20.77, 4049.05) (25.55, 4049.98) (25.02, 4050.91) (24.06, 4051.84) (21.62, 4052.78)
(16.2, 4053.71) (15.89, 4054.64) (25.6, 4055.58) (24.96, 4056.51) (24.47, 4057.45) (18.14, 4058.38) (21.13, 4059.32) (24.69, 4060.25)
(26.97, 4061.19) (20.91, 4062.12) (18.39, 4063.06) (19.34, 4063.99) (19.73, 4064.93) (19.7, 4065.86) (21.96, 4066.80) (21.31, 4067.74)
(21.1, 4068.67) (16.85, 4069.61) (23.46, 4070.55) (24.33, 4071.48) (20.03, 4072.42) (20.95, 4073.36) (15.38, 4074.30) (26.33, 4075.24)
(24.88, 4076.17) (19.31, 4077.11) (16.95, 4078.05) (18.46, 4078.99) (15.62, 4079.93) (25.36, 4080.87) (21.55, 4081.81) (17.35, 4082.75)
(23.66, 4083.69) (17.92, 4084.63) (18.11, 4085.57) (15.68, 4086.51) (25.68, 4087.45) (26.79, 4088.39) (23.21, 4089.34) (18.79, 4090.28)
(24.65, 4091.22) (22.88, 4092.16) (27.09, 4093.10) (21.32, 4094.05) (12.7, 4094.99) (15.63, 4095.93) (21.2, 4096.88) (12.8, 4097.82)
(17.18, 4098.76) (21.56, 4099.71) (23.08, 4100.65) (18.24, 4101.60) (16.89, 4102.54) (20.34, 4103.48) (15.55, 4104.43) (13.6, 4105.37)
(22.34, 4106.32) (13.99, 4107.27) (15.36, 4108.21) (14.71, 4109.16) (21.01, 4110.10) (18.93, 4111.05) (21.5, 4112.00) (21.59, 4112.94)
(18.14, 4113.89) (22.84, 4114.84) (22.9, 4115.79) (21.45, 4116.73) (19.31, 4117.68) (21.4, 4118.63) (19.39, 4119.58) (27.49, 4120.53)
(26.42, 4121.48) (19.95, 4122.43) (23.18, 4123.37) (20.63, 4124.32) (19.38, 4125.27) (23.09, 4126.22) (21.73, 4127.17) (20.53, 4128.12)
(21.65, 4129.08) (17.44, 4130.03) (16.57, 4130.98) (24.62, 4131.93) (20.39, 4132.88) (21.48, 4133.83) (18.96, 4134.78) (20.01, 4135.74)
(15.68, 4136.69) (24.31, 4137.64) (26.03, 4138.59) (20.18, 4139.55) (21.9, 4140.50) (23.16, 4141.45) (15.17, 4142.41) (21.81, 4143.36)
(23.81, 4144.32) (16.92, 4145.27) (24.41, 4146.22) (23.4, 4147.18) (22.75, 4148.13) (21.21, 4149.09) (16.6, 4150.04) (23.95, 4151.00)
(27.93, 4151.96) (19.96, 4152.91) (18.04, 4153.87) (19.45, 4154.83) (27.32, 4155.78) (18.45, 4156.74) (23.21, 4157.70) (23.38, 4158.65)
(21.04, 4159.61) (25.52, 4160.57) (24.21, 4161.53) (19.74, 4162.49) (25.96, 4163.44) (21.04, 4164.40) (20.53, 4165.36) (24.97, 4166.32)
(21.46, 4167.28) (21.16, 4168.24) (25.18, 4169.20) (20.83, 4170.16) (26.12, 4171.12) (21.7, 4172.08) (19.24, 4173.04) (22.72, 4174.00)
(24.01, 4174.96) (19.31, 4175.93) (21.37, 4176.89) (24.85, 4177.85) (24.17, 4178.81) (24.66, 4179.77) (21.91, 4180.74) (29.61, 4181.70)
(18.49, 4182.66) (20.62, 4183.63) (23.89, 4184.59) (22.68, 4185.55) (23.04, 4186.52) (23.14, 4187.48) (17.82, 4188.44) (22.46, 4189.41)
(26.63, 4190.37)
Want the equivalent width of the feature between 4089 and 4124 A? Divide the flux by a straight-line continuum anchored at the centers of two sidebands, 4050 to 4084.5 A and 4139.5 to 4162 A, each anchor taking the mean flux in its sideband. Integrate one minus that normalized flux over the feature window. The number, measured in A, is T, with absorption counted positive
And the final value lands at 2.5 A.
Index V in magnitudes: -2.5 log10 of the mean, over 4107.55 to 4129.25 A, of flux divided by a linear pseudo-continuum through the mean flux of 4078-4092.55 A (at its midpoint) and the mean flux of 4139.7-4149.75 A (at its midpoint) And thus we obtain 0.01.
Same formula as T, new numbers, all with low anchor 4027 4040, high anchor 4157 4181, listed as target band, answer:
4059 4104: 5.05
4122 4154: 2.44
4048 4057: 0.48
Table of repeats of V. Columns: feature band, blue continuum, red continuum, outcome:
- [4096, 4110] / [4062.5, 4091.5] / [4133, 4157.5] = 0.18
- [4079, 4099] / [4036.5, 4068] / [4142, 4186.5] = 0.09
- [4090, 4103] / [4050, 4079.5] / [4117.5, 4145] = 0.09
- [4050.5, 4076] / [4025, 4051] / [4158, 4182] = 0.07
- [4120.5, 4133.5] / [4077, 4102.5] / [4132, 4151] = -0.03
